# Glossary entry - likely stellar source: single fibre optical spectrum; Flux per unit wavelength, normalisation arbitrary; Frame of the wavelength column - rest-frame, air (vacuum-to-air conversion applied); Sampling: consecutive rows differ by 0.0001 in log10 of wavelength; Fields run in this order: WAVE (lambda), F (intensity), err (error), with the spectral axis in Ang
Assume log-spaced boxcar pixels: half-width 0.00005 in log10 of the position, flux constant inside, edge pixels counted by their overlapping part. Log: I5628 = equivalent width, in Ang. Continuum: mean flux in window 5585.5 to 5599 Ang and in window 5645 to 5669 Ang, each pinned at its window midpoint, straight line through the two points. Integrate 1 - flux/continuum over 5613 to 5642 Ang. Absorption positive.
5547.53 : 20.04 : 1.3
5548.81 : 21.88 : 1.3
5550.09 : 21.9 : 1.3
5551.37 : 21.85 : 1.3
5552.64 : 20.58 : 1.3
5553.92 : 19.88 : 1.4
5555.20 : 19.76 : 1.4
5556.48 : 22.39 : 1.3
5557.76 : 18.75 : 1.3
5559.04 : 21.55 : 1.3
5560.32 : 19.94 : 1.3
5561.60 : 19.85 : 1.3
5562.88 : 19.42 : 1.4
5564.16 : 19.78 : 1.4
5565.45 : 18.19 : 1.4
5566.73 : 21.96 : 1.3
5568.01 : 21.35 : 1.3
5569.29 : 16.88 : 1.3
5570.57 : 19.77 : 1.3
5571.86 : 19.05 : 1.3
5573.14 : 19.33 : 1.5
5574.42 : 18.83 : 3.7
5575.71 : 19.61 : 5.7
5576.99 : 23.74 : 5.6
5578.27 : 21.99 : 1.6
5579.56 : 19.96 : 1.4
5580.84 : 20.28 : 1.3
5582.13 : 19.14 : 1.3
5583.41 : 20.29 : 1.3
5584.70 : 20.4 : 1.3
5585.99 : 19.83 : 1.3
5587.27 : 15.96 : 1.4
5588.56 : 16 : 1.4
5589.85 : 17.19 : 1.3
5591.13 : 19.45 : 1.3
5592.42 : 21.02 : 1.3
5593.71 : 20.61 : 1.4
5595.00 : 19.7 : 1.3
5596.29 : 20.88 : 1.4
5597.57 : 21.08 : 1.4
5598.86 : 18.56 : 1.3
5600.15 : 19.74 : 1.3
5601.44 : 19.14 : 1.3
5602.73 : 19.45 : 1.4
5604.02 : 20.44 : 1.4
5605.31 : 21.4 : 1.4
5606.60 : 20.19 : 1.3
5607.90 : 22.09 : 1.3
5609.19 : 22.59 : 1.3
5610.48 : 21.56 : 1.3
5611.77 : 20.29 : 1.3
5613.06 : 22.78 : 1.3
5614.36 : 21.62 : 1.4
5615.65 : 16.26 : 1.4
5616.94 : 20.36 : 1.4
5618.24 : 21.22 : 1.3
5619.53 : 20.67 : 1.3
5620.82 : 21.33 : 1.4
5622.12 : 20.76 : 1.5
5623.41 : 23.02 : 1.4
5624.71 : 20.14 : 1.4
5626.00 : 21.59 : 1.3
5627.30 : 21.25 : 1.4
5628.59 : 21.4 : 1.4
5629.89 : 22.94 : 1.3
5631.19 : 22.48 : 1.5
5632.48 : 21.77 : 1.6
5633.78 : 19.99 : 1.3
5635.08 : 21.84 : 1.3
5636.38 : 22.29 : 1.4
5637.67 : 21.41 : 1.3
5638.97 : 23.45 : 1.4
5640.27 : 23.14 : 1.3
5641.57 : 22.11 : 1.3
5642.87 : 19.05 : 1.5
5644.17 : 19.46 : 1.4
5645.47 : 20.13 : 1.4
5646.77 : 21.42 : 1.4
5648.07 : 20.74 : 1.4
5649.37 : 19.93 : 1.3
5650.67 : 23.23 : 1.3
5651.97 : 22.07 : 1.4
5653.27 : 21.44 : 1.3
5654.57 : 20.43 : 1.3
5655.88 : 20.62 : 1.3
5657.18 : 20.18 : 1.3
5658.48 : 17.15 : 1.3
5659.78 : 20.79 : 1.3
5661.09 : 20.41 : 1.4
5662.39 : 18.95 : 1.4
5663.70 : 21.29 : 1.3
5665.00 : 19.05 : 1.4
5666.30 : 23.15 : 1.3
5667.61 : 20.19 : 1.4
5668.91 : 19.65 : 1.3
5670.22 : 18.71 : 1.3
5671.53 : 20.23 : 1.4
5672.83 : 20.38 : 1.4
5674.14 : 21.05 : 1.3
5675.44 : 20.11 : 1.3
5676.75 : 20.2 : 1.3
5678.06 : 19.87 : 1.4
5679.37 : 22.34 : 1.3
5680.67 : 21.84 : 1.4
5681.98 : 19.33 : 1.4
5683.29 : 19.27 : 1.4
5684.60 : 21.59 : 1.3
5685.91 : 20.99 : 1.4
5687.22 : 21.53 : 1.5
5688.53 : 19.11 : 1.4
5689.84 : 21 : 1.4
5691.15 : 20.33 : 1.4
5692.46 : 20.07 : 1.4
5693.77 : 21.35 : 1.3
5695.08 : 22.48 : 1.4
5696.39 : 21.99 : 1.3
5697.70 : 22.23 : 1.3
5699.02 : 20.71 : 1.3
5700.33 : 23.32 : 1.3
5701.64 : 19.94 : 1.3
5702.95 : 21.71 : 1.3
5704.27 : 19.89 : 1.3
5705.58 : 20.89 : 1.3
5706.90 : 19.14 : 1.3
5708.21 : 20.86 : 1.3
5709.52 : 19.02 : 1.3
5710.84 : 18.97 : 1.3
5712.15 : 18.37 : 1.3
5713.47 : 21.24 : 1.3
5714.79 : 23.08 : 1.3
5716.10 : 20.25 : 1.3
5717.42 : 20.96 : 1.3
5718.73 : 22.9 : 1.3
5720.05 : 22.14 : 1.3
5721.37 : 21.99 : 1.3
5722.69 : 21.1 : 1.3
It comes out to -2.2 Ang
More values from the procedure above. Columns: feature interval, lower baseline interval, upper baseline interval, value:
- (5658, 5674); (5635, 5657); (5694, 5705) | 1.0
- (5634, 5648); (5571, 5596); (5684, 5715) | -0.8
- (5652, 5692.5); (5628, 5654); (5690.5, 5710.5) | 1.5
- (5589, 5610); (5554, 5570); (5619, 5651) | 0.5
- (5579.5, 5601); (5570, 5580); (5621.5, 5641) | 1.4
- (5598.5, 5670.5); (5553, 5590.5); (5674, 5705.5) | -1.8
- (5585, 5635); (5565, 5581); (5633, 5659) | 0.3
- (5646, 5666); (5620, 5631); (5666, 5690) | 0.4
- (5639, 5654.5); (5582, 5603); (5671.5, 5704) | -0.8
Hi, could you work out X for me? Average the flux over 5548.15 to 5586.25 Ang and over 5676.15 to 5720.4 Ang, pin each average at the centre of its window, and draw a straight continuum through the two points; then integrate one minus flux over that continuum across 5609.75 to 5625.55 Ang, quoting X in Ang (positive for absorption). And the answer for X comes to -0.3 Ang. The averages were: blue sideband 20.3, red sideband 20.8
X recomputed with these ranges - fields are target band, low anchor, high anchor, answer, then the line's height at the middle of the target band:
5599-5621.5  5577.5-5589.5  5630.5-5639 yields -0.01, 20.6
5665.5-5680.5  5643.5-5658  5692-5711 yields 0.22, 20.9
